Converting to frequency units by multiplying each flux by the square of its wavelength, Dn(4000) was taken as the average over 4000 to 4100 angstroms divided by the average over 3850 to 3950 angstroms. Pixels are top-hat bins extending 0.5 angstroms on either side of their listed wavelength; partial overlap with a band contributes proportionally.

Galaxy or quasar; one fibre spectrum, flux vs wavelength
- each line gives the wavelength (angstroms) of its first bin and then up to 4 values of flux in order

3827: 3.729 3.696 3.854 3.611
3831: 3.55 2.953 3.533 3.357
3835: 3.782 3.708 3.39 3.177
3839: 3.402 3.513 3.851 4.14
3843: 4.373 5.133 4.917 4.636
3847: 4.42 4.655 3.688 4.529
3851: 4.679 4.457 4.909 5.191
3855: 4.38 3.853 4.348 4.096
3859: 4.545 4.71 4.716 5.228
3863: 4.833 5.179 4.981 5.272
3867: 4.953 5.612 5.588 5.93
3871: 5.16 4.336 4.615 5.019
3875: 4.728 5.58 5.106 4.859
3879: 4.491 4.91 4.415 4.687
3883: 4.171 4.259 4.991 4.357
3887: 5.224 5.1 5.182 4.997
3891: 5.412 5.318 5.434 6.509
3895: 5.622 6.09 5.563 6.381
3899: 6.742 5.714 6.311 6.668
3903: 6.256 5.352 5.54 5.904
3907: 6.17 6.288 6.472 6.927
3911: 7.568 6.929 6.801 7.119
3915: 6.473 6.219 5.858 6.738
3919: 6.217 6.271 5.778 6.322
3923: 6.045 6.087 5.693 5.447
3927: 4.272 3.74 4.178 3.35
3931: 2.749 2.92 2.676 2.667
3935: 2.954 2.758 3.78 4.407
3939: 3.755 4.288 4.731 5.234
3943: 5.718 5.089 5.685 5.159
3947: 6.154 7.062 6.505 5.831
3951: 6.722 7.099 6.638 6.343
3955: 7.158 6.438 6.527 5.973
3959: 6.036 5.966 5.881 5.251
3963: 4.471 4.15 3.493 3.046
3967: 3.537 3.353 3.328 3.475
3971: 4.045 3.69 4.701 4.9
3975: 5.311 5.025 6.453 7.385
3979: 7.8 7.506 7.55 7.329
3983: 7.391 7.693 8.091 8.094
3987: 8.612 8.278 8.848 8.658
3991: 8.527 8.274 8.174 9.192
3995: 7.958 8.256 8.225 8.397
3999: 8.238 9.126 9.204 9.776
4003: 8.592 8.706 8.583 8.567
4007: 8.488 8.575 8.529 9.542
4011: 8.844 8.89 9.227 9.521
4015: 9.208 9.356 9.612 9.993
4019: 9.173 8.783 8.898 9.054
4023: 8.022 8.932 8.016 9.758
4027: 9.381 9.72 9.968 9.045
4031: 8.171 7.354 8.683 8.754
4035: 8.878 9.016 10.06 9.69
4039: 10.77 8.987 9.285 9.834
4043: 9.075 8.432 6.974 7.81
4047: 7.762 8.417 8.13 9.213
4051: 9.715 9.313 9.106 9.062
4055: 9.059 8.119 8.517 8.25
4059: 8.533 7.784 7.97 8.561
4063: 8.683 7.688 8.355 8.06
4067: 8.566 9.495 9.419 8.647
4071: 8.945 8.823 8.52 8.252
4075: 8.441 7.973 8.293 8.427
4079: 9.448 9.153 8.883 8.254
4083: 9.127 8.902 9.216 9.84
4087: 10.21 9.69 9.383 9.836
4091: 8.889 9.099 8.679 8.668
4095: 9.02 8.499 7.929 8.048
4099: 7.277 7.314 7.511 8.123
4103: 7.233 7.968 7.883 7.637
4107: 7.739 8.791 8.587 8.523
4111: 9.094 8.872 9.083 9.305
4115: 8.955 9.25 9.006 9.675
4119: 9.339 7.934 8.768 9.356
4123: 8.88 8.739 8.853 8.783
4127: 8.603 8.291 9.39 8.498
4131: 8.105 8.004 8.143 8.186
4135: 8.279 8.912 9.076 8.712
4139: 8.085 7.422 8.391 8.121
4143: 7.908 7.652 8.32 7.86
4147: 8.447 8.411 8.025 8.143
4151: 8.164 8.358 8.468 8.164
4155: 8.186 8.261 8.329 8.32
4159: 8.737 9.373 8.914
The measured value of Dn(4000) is 1.8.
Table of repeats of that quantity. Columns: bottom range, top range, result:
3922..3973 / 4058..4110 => 1.89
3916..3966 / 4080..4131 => 1.82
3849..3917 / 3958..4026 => 1.47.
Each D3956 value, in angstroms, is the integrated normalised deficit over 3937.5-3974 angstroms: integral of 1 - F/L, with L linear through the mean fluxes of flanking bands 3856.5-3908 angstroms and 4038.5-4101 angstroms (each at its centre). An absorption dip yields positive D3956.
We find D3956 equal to 7.7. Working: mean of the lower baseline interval 5.25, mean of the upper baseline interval 8.71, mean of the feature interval 5.19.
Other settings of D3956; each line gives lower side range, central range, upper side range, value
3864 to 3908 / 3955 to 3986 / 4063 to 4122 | 5.20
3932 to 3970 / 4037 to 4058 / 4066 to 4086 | -2.58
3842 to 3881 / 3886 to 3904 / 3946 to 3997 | -1.59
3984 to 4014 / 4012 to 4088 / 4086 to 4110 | -2.82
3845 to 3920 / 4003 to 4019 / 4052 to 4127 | -3.50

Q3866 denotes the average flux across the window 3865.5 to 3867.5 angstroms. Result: 5.11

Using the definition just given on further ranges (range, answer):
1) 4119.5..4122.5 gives 8.69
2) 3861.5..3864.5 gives 5.08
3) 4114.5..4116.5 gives 9.1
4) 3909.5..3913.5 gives 7.06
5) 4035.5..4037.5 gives 9.54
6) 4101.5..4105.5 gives 7.8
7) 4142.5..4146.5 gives 7.94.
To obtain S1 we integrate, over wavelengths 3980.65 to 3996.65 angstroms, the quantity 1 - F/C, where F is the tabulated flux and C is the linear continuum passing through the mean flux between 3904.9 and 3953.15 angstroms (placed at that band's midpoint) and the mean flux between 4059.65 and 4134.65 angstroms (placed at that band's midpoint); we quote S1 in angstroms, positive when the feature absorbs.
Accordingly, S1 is -4.01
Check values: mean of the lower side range 5.4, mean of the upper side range 8.63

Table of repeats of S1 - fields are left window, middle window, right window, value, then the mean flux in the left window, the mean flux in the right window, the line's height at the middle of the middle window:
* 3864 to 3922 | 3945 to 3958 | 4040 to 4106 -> 0.36 angstroms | 5.64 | 8.6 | 6.6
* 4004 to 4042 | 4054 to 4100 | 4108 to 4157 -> 0.61 angstroms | 9.07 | 8.53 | 8.8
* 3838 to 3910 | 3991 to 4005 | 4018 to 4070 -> -1.50 angstroms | 5.05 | 8.8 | 7.79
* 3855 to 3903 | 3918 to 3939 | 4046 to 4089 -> 5.55 angstroms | 5.15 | 8.73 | 6.09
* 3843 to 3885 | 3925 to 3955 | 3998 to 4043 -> 9.08 angstroms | 4.77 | 9.06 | 6.85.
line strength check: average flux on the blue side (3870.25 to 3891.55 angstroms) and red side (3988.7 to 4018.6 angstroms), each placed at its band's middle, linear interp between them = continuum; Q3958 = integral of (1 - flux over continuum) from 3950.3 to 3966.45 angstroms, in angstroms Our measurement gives 3.6 angstroms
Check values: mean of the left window 4.85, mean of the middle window 5.71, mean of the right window 8.84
